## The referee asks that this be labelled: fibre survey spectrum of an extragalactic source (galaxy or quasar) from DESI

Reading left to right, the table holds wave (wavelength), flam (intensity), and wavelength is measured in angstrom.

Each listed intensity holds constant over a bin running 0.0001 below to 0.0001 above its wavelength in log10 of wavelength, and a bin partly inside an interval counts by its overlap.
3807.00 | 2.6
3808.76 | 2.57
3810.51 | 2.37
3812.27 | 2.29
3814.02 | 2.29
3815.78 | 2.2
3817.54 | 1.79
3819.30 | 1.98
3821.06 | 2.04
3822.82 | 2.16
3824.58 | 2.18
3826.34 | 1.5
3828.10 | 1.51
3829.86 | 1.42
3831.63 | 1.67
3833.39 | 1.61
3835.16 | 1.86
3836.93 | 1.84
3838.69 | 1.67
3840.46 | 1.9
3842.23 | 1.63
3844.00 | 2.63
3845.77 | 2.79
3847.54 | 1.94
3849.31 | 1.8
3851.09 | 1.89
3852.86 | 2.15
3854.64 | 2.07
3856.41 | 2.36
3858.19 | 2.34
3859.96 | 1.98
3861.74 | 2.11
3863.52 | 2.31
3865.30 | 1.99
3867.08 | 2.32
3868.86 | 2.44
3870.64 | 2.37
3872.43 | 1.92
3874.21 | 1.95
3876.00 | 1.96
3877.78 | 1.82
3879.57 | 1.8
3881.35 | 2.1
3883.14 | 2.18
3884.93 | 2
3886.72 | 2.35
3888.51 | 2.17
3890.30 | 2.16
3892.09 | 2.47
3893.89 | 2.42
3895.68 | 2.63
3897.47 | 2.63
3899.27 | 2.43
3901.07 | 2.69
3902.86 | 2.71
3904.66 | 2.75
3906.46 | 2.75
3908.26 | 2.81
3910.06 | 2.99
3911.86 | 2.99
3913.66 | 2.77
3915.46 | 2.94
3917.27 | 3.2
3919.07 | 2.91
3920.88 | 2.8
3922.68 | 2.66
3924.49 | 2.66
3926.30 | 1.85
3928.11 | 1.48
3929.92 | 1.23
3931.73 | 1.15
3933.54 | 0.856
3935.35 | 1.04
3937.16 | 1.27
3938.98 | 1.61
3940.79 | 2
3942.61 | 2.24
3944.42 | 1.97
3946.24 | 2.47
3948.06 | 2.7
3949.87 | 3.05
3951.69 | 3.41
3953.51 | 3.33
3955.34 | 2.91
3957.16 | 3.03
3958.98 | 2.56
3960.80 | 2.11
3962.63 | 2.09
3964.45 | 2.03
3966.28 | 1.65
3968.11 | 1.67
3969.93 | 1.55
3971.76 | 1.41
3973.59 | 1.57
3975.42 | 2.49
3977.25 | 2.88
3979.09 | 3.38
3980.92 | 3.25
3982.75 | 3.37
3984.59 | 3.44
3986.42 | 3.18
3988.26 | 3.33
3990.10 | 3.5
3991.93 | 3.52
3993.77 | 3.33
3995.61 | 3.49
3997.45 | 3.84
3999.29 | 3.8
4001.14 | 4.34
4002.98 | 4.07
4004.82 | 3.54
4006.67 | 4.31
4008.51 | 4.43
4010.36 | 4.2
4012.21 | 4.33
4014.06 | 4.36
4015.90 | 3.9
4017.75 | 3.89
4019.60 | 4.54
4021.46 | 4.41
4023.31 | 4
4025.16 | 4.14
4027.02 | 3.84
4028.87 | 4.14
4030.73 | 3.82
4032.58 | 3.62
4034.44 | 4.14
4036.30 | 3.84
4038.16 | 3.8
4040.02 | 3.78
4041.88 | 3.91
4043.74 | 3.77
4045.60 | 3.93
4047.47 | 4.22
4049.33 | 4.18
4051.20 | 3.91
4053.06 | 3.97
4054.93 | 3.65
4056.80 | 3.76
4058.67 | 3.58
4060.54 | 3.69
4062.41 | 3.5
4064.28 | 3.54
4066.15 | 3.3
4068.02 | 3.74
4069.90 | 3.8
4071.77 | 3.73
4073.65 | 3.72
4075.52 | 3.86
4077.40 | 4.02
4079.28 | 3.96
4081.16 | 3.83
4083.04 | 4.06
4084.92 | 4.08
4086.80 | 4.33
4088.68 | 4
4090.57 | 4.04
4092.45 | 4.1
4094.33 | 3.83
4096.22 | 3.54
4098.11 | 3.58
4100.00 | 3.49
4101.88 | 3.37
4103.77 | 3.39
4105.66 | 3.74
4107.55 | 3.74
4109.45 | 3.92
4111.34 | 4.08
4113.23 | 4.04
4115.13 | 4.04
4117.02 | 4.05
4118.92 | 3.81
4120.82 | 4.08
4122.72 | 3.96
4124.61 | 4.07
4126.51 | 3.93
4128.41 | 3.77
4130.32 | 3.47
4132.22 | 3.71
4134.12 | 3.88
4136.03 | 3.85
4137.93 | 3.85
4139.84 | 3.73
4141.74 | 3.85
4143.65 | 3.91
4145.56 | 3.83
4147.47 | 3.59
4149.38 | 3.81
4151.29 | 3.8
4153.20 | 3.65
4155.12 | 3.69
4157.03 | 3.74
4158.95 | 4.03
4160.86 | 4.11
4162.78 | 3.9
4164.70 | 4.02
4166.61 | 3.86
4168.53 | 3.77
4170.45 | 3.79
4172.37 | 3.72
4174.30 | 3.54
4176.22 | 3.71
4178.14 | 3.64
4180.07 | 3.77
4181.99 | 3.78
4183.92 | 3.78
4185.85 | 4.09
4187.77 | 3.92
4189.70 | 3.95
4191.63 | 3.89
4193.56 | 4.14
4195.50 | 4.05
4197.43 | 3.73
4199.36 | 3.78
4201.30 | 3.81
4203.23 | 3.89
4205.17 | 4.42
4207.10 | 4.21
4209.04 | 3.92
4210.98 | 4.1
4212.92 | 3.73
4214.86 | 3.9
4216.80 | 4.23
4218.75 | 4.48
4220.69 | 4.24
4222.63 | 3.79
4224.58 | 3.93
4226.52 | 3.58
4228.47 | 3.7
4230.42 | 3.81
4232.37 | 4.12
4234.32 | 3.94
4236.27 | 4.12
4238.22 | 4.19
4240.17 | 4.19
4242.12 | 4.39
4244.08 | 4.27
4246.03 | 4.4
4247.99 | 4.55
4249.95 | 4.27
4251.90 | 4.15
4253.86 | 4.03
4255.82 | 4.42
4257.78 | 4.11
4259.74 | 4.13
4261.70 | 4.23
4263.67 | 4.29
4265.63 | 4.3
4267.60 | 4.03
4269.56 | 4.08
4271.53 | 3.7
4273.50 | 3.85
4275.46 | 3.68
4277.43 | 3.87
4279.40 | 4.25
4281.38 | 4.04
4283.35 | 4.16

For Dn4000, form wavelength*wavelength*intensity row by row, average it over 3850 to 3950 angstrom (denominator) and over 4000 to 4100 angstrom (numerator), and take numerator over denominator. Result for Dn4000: 1.9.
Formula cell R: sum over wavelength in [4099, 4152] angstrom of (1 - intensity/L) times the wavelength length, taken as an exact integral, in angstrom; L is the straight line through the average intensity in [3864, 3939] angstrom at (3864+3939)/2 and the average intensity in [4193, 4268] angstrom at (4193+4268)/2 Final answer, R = -4.7 angstrom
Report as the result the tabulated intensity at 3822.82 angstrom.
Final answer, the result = 2.16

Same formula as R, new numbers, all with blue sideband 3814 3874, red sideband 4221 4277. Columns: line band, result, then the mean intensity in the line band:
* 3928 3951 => 6.5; 1.8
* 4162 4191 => -0.8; 3.82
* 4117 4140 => -2.6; 3.85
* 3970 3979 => 1.8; 2.15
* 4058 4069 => -1.5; 3.56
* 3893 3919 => -4.9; 2.77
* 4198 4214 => -0.5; 3.98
